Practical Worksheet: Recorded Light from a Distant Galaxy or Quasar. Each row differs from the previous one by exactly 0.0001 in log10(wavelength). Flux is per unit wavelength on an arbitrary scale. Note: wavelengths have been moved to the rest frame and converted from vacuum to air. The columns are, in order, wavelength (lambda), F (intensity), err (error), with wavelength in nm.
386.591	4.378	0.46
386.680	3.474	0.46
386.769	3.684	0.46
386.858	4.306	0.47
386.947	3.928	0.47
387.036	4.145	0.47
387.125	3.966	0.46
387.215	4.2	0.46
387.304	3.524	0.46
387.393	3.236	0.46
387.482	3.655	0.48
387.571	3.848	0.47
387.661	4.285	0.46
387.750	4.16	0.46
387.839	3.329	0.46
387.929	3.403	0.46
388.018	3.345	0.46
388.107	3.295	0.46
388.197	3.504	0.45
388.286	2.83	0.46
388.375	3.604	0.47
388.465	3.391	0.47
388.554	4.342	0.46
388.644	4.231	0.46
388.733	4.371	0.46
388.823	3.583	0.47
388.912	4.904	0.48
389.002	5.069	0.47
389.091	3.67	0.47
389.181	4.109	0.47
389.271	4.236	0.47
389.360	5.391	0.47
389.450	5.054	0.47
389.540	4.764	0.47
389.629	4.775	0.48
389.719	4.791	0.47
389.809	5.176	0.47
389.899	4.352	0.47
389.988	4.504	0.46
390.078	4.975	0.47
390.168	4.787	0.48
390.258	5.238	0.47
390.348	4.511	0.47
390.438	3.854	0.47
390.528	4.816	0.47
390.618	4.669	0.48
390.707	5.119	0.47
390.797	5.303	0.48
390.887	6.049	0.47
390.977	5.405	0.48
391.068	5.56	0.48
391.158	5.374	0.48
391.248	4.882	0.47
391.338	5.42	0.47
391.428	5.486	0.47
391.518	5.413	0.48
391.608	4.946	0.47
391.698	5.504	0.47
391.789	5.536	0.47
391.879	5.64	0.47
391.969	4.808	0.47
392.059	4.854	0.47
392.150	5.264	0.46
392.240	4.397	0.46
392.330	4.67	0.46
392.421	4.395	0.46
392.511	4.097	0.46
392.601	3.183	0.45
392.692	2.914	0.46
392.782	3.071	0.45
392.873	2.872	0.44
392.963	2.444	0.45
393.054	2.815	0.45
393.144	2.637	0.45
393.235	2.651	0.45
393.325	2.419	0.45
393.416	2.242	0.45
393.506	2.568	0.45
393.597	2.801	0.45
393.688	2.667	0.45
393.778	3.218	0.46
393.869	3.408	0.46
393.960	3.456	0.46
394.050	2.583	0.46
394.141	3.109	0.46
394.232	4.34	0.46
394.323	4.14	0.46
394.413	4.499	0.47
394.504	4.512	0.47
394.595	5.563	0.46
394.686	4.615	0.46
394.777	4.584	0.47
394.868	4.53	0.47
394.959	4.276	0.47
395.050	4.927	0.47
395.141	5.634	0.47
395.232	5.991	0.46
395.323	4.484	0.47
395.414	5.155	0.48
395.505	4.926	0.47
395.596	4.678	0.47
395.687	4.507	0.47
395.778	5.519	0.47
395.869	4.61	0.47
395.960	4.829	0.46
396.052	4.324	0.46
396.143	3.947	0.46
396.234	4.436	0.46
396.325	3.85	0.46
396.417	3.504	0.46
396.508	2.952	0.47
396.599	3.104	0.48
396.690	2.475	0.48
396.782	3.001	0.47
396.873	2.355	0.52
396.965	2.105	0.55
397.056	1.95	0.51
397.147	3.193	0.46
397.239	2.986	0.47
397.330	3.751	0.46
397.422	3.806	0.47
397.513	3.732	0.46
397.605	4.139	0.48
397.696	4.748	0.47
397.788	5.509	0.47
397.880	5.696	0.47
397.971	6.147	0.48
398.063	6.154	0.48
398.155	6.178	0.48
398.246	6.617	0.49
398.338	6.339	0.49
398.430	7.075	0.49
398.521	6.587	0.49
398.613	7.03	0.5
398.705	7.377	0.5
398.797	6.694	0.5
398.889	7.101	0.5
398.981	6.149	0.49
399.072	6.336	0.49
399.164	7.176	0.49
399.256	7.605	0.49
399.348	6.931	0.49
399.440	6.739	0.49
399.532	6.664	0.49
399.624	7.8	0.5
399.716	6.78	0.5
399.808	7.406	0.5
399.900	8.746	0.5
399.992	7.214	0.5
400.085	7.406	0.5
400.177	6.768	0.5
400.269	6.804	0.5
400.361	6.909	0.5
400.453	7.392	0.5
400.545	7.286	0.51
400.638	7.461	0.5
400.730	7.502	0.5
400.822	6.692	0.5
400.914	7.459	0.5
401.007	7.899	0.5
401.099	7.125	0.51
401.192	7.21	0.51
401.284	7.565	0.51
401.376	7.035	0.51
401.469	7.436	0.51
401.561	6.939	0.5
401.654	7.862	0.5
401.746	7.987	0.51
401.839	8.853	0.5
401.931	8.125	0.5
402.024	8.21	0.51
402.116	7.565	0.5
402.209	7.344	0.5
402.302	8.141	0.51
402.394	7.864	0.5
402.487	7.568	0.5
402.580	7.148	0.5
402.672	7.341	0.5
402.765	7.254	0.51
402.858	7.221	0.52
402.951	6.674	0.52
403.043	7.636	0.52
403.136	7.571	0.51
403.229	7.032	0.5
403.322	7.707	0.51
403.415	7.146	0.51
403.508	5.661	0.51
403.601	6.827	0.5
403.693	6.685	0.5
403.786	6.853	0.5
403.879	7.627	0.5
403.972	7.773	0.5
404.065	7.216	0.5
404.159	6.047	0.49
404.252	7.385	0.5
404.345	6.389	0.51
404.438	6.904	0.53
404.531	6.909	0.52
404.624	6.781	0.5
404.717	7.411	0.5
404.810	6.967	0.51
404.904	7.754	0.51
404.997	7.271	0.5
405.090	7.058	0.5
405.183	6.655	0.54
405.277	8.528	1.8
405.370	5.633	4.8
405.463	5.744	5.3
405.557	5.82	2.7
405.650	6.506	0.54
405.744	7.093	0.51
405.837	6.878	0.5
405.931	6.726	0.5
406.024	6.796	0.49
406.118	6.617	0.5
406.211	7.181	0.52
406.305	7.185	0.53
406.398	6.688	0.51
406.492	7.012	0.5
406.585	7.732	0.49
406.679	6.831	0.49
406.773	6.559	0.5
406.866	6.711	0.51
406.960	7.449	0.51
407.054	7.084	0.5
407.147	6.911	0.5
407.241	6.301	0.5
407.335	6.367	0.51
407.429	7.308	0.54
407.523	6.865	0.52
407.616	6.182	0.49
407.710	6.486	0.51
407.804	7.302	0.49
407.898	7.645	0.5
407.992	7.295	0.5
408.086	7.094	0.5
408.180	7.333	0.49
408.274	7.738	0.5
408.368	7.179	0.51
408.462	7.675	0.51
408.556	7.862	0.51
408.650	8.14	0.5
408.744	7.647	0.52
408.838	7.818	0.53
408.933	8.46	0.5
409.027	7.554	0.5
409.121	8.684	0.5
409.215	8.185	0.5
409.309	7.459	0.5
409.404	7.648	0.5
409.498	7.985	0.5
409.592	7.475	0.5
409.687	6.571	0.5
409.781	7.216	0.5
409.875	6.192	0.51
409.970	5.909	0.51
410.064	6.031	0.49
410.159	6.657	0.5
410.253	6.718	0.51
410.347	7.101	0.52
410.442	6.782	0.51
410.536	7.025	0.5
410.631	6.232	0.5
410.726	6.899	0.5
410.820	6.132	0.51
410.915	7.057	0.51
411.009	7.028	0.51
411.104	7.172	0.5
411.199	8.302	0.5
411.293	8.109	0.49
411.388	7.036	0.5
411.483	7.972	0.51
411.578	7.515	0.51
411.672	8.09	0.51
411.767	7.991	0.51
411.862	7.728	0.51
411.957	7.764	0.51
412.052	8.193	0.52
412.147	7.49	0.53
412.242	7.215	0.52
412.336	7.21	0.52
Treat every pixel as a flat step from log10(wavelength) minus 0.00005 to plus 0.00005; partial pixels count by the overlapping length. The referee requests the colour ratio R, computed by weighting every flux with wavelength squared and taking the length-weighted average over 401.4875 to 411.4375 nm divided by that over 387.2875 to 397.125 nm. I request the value 1.9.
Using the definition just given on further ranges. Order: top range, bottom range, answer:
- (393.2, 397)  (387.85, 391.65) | 0.88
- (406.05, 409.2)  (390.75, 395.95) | 1.81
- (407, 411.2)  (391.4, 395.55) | 1.89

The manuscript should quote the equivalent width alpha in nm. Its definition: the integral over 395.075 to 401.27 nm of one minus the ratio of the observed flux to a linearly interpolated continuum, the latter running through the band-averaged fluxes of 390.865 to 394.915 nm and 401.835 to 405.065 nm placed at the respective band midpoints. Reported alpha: 0.10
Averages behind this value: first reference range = 4.11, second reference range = 7.26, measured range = 5.66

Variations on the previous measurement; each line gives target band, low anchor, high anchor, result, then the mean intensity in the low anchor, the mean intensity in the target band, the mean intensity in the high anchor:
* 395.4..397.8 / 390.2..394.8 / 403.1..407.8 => 0.583 nm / 4.2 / 3.81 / 6.9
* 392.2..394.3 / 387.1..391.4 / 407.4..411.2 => 0.752 nm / 4.4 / 3.18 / 7.21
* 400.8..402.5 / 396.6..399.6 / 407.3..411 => -0.496 nm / 5.31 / 7.64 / 7.18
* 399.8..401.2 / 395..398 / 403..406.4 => -0.466 nm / 4.14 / 7.33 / 6.94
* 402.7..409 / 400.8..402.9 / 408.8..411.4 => 0.276 nm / 7.57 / 7.06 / 7.19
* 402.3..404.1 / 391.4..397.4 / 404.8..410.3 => -0.352 nm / 3.94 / 7.23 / 7.09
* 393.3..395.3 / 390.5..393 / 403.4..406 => 0.477 nm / 4.72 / 3.93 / 6.86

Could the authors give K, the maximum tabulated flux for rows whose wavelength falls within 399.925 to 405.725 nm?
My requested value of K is 8.853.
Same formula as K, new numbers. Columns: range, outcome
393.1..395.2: 5.634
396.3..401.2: 8.746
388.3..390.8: 5.391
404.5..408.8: 8.528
